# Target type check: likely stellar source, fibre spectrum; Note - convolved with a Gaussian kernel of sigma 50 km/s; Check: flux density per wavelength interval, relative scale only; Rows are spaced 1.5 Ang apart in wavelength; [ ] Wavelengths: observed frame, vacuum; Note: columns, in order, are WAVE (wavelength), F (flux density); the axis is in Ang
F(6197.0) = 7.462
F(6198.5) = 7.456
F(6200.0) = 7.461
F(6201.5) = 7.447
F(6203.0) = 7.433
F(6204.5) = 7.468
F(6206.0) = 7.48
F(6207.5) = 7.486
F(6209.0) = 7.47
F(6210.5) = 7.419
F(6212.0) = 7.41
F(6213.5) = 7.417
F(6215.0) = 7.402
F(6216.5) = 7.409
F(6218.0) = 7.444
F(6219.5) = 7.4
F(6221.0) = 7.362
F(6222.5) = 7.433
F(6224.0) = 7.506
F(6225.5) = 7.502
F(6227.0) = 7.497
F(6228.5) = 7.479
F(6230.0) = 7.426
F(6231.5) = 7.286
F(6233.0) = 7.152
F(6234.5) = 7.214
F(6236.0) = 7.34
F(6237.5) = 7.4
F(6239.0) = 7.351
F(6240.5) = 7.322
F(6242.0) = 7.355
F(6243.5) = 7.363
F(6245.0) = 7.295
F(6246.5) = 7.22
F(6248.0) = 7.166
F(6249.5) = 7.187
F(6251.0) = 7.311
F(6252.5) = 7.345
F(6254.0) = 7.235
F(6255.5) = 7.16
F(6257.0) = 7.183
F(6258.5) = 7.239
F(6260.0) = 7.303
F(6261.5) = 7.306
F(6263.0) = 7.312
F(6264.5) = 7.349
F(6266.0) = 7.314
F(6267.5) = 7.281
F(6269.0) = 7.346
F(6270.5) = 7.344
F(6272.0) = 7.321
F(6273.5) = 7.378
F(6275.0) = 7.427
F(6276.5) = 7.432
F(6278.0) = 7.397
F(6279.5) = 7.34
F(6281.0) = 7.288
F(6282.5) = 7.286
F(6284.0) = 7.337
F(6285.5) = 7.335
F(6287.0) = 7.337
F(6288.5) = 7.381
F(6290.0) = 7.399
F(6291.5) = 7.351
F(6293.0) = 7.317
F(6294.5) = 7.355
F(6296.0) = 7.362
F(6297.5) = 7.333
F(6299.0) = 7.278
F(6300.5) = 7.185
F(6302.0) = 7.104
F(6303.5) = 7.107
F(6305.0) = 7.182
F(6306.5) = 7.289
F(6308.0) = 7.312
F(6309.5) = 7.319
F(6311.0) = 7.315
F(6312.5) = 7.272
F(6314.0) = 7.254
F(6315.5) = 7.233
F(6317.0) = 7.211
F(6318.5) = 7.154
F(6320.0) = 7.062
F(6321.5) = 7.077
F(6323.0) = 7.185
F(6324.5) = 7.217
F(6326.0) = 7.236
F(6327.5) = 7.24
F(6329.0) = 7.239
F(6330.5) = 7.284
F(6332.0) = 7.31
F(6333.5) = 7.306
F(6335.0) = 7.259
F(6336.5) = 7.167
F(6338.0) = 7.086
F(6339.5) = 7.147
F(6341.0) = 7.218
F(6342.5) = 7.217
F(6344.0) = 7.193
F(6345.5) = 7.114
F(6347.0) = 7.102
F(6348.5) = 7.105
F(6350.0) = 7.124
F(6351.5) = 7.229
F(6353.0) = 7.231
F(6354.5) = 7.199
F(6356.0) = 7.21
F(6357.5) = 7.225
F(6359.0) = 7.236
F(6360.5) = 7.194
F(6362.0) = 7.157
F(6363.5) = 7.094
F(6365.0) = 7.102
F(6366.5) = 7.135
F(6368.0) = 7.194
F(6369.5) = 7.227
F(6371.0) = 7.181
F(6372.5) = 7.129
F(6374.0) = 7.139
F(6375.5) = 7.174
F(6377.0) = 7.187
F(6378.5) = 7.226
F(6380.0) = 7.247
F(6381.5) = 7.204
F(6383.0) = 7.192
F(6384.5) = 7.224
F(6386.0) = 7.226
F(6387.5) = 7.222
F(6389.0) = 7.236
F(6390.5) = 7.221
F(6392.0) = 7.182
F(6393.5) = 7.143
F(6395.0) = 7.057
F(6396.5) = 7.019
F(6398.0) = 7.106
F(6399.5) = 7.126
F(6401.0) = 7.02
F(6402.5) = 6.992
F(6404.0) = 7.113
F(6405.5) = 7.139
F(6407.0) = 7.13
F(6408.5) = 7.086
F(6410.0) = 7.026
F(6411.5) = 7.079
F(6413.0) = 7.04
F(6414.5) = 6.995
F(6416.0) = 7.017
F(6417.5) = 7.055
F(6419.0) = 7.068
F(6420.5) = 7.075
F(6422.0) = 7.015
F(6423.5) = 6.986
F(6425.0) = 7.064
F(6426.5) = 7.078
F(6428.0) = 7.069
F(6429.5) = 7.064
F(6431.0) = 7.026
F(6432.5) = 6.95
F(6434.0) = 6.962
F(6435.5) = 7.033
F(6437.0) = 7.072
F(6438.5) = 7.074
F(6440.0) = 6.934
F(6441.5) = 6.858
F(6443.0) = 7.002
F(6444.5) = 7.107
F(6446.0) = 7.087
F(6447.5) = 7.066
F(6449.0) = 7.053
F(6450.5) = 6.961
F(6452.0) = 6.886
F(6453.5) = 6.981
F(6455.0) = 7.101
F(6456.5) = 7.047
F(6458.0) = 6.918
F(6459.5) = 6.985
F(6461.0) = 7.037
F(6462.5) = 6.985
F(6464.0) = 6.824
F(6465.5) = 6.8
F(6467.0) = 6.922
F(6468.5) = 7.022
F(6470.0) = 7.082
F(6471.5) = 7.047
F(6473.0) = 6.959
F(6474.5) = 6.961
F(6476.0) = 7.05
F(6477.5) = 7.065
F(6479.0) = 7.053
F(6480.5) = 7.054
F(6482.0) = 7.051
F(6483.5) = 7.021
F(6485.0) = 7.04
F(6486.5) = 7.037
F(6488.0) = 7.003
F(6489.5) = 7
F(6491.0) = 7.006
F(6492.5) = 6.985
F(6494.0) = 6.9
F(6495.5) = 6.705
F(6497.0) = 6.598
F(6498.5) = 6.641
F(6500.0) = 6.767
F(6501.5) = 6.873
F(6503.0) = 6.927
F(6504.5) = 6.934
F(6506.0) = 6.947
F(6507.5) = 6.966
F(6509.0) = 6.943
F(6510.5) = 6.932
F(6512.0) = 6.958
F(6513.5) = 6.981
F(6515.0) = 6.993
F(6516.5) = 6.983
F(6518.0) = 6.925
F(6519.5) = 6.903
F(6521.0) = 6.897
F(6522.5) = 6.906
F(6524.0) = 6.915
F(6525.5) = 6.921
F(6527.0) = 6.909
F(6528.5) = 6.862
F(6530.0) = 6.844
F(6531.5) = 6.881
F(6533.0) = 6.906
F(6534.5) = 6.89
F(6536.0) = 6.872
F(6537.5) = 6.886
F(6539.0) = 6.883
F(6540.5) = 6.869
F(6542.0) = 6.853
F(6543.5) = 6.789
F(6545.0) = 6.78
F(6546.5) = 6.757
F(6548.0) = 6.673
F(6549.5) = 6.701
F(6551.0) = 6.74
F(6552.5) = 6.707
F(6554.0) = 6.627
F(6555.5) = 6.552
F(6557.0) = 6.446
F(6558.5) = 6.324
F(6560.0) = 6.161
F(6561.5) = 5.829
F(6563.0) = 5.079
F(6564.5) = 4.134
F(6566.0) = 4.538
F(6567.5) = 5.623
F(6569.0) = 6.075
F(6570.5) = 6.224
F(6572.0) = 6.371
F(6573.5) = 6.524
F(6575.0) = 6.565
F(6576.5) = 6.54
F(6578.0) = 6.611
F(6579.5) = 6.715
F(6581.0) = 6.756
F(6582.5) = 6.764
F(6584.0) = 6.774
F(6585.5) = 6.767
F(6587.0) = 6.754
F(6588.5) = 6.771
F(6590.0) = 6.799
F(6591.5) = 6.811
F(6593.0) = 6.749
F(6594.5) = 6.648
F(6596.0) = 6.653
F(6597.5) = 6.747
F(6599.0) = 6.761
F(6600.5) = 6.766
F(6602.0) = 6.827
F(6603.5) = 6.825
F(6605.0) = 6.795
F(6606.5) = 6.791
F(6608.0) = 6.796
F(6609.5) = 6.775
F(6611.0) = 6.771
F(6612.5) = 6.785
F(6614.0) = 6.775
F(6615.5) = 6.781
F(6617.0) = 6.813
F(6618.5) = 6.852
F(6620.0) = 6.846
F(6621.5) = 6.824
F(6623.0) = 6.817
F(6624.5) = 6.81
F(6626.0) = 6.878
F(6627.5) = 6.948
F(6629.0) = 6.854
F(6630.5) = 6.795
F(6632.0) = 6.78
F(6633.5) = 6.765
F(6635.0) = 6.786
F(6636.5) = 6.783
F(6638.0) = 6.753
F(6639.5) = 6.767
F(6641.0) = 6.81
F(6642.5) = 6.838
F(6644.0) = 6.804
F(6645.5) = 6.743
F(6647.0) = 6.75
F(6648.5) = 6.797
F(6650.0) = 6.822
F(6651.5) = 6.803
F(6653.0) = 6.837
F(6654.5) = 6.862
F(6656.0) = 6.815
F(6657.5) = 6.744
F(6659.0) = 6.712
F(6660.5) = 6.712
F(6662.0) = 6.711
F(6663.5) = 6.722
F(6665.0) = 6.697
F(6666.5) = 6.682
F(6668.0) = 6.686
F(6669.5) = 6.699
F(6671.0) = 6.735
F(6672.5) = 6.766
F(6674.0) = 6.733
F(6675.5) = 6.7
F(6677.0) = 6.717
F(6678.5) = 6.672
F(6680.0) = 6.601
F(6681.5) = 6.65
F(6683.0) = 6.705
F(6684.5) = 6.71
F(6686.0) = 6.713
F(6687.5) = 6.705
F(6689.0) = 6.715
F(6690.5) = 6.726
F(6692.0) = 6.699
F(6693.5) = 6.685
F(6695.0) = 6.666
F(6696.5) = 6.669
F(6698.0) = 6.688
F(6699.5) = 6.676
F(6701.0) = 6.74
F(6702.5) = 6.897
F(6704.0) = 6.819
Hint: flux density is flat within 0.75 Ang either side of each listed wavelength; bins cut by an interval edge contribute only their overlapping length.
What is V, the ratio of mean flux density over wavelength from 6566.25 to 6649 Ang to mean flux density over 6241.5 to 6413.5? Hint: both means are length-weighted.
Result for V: 0.93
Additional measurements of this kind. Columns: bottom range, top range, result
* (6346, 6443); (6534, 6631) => 0.93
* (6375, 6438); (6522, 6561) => 0.95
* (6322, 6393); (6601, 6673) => 0.94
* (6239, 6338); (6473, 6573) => 0.92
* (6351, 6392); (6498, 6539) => 0.96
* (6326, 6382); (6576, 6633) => 0.94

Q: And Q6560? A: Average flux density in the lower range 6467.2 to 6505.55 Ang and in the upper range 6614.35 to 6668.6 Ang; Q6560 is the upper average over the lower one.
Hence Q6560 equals 0.98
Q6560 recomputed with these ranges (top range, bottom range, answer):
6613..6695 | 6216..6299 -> 0.92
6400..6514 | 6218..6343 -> 0.96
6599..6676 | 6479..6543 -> 0.98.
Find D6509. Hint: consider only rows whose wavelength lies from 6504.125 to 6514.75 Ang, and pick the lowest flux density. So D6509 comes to 6.932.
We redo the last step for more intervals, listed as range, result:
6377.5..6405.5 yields 6.992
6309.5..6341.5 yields 7.062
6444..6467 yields 6.8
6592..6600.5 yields 6.648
